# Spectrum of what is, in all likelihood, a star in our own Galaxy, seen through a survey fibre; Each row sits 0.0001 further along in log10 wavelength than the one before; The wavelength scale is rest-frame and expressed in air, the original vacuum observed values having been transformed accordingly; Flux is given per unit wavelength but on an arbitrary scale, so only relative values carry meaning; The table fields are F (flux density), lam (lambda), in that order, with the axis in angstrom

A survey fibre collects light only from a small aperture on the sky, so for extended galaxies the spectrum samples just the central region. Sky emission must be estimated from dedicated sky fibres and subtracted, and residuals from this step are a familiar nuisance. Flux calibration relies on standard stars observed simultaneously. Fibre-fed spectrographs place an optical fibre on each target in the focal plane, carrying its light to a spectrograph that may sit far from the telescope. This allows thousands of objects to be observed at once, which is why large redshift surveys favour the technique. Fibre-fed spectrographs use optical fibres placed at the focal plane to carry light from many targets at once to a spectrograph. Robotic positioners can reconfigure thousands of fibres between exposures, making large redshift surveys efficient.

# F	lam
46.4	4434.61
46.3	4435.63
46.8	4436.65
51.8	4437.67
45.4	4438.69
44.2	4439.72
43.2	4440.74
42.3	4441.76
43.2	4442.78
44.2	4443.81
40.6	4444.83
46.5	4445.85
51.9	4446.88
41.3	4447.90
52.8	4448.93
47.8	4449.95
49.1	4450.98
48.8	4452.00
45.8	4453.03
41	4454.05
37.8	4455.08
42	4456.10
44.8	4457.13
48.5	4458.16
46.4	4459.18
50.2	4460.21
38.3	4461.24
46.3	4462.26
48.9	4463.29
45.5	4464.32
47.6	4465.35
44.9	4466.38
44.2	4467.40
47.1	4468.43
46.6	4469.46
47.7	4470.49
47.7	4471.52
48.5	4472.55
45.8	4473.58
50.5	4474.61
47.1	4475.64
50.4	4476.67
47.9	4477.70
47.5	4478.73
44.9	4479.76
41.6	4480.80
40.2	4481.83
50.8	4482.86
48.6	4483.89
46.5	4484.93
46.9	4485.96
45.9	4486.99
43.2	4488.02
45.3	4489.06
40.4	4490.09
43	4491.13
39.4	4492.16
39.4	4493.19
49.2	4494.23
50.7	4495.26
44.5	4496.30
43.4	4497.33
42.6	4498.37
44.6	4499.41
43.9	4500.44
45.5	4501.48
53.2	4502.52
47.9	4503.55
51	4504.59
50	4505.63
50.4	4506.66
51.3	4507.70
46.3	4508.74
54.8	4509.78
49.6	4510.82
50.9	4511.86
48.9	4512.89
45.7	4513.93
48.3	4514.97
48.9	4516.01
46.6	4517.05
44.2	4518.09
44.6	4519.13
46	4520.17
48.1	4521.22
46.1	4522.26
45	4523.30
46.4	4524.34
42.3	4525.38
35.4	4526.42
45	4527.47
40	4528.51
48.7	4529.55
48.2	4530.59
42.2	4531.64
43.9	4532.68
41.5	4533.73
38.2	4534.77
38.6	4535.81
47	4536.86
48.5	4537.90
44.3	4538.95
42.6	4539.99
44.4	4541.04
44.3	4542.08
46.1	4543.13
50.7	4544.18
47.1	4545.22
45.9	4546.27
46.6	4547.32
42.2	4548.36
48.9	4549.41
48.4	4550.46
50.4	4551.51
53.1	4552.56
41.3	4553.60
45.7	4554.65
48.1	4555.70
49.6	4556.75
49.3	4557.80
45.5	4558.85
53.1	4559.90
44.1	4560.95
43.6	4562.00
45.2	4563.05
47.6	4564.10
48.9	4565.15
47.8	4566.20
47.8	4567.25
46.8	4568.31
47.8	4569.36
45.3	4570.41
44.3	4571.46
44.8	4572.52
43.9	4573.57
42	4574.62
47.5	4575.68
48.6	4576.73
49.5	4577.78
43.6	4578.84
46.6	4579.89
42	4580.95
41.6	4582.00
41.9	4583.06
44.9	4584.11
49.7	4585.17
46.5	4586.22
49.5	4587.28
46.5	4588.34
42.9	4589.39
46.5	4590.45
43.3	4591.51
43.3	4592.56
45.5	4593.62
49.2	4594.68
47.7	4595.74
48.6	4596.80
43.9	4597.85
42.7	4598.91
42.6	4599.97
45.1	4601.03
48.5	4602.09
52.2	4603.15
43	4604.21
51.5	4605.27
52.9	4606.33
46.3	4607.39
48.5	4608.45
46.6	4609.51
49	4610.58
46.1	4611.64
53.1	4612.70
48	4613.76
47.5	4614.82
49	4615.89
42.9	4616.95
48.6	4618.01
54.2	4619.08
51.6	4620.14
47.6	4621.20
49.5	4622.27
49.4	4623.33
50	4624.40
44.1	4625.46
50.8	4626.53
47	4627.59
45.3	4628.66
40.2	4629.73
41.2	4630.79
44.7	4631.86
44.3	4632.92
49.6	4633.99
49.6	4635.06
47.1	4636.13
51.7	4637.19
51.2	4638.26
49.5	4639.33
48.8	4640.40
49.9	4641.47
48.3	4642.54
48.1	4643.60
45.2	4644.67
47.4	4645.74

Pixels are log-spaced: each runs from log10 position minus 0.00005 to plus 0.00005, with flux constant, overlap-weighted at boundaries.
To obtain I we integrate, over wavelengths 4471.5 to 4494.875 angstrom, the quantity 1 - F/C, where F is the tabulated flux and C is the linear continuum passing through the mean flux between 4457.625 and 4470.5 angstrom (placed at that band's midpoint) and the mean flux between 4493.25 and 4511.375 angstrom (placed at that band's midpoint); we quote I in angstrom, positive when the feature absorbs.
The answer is 0.7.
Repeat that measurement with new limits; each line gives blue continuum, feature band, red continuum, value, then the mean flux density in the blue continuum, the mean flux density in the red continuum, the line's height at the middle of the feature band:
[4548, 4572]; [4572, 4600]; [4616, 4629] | 1.3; 47.2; 48.5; 47.7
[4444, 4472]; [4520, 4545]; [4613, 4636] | 1.2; 45.9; 47.4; 46.6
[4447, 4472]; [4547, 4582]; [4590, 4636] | 0.2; 46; 47.2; 46.8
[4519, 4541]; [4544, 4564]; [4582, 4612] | -1.1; 43.9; 46.5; 44.8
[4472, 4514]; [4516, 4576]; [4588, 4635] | 1.6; 46.8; 47.1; 46.9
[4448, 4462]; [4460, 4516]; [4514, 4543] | -2.1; 45.5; 44.5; 45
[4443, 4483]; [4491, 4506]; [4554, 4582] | 0.1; 46.1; 46.4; 46.2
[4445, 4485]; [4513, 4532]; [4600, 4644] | 0.7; 46.3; 48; 47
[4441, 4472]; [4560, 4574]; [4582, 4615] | 0.1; 45.6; 46.8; 46.5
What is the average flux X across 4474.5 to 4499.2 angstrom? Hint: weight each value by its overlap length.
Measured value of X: 45.3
